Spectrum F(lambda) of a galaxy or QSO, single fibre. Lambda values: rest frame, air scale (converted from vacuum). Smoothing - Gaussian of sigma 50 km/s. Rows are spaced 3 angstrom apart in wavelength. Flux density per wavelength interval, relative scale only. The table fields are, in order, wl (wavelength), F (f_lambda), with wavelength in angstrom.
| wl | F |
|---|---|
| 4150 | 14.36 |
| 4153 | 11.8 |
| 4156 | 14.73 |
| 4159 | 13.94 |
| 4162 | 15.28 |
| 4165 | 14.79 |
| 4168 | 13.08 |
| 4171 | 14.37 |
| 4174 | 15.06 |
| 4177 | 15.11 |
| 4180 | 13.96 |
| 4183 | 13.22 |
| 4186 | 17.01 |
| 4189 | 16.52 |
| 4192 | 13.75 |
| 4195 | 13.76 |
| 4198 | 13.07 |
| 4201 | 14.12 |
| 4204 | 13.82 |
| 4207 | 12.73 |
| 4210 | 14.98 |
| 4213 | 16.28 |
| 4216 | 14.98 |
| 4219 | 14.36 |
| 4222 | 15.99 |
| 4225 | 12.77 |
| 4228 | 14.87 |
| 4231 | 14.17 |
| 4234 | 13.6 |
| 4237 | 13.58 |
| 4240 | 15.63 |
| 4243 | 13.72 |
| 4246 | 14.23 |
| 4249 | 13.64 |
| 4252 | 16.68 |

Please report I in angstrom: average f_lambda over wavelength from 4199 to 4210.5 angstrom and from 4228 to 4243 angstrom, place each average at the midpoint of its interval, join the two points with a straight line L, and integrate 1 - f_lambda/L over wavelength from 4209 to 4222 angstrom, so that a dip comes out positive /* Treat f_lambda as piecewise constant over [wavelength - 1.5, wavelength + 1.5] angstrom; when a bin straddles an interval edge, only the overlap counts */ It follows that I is -1.2 angstrom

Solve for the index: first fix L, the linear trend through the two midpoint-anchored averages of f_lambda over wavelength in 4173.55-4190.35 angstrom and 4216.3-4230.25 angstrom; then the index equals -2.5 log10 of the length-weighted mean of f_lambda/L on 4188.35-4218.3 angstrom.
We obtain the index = 0.04 mag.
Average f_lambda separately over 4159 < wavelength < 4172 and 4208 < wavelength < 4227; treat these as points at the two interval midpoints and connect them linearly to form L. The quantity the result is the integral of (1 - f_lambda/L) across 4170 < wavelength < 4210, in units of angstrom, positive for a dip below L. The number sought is 0.5 angstrom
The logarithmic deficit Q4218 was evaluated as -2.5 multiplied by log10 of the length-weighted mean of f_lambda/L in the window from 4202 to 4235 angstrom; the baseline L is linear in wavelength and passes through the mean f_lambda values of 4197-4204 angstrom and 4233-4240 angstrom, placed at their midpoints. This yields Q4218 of -0.04 mag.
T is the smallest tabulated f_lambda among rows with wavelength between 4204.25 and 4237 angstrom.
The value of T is 12.73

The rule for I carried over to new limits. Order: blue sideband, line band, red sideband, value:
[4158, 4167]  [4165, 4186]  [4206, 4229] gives 0.35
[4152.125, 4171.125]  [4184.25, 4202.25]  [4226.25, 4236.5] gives -0.79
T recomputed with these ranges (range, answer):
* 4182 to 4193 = 13.22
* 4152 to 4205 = 11.8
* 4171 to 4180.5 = 13.96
